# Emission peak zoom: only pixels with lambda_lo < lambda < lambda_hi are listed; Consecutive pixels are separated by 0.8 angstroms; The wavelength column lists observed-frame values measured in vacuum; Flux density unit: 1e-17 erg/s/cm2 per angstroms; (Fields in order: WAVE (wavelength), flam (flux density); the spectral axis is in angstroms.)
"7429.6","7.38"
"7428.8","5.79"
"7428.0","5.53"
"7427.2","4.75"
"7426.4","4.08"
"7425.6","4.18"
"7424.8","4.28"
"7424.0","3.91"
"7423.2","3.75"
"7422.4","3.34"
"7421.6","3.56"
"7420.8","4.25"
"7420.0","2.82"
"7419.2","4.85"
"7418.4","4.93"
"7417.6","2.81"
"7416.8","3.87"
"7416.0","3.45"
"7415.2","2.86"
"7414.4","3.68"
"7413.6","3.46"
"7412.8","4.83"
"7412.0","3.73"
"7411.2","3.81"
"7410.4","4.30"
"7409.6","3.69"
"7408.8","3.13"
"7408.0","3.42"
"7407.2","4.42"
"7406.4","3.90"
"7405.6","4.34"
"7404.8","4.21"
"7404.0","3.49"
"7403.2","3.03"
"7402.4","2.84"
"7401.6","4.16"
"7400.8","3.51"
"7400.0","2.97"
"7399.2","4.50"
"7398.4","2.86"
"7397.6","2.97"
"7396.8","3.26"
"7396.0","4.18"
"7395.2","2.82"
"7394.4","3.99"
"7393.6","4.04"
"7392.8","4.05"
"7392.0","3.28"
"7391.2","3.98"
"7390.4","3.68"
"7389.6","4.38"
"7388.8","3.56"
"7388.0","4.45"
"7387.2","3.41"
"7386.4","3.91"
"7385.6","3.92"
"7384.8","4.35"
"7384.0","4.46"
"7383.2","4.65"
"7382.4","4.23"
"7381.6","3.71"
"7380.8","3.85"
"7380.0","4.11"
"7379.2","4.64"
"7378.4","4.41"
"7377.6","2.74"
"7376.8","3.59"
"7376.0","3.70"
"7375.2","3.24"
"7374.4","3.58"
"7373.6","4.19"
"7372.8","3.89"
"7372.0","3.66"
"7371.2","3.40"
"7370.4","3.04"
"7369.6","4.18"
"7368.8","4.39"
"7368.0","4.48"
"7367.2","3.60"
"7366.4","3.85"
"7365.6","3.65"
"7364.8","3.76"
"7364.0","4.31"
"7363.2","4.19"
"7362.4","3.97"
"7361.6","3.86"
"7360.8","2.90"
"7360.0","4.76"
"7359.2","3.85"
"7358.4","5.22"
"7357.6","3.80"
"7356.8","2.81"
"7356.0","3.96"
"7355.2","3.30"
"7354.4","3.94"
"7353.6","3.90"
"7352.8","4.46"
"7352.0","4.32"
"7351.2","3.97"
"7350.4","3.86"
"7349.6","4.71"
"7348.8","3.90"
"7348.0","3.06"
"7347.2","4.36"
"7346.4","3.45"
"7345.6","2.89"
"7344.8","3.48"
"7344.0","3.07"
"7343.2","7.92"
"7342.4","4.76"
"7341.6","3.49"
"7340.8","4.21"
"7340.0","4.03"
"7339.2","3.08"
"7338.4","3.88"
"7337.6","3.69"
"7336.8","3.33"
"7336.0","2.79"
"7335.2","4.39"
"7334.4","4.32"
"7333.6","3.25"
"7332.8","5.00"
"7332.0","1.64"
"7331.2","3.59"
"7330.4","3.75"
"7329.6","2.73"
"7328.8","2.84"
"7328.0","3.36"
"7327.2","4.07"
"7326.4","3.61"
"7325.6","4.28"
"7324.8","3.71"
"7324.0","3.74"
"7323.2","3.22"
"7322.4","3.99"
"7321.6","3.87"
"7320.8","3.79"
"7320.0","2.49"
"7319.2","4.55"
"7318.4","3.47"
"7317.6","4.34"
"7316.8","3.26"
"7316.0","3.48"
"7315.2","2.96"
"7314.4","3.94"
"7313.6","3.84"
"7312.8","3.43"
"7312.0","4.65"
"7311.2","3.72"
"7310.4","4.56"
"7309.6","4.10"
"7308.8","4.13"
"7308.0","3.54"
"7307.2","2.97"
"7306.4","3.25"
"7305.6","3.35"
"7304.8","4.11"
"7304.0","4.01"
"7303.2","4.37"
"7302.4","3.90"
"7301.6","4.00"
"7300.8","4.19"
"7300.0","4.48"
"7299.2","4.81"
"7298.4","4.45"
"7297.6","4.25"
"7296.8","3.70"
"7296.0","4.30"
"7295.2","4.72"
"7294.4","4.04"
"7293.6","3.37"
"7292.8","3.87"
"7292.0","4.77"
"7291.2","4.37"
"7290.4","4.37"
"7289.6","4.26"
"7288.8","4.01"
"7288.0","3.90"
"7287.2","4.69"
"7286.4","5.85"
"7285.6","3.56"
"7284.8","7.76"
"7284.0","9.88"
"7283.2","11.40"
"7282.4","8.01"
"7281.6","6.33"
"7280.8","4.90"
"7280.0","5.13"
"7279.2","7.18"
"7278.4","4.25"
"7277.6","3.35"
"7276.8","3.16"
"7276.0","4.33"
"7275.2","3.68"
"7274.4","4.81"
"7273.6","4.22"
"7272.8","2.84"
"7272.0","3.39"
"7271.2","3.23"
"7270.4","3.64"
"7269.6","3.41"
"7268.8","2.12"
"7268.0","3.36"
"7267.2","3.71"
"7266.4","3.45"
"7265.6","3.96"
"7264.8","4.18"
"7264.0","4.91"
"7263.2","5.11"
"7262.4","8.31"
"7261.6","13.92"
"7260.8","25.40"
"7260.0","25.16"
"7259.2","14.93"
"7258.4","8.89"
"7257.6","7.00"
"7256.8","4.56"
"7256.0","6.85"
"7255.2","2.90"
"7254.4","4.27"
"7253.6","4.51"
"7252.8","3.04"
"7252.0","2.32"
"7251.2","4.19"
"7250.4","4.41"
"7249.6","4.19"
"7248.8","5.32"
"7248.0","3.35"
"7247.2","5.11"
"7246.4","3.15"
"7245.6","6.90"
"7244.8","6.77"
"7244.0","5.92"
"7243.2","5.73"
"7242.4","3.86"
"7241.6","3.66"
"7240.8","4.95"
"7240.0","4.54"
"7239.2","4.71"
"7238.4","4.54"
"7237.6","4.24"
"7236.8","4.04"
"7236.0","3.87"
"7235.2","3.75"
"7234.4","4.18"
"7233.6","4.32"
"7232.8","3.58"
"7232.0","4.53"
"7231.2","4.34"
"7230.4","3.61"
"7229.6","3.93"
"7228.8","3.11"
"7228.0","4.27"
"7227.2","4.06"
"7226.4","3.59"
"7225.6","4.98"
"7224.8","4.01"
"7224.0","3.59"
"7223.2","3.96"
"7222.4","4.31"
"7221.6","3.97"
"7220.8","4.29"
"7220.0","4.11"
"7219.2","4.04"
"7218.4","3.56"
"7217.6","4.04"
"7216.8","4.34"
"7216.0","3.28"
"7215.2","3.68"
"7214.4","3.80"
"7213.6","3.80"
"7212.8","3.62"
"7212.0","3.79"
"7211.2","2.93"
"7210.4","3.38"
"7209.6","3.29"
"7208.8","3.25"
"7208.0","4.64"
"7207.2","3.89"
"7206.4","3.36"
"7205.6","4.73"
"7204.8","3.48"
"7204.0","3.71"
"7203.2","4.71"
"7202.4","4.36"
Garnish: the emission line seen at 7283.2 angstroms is [N II] 6583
